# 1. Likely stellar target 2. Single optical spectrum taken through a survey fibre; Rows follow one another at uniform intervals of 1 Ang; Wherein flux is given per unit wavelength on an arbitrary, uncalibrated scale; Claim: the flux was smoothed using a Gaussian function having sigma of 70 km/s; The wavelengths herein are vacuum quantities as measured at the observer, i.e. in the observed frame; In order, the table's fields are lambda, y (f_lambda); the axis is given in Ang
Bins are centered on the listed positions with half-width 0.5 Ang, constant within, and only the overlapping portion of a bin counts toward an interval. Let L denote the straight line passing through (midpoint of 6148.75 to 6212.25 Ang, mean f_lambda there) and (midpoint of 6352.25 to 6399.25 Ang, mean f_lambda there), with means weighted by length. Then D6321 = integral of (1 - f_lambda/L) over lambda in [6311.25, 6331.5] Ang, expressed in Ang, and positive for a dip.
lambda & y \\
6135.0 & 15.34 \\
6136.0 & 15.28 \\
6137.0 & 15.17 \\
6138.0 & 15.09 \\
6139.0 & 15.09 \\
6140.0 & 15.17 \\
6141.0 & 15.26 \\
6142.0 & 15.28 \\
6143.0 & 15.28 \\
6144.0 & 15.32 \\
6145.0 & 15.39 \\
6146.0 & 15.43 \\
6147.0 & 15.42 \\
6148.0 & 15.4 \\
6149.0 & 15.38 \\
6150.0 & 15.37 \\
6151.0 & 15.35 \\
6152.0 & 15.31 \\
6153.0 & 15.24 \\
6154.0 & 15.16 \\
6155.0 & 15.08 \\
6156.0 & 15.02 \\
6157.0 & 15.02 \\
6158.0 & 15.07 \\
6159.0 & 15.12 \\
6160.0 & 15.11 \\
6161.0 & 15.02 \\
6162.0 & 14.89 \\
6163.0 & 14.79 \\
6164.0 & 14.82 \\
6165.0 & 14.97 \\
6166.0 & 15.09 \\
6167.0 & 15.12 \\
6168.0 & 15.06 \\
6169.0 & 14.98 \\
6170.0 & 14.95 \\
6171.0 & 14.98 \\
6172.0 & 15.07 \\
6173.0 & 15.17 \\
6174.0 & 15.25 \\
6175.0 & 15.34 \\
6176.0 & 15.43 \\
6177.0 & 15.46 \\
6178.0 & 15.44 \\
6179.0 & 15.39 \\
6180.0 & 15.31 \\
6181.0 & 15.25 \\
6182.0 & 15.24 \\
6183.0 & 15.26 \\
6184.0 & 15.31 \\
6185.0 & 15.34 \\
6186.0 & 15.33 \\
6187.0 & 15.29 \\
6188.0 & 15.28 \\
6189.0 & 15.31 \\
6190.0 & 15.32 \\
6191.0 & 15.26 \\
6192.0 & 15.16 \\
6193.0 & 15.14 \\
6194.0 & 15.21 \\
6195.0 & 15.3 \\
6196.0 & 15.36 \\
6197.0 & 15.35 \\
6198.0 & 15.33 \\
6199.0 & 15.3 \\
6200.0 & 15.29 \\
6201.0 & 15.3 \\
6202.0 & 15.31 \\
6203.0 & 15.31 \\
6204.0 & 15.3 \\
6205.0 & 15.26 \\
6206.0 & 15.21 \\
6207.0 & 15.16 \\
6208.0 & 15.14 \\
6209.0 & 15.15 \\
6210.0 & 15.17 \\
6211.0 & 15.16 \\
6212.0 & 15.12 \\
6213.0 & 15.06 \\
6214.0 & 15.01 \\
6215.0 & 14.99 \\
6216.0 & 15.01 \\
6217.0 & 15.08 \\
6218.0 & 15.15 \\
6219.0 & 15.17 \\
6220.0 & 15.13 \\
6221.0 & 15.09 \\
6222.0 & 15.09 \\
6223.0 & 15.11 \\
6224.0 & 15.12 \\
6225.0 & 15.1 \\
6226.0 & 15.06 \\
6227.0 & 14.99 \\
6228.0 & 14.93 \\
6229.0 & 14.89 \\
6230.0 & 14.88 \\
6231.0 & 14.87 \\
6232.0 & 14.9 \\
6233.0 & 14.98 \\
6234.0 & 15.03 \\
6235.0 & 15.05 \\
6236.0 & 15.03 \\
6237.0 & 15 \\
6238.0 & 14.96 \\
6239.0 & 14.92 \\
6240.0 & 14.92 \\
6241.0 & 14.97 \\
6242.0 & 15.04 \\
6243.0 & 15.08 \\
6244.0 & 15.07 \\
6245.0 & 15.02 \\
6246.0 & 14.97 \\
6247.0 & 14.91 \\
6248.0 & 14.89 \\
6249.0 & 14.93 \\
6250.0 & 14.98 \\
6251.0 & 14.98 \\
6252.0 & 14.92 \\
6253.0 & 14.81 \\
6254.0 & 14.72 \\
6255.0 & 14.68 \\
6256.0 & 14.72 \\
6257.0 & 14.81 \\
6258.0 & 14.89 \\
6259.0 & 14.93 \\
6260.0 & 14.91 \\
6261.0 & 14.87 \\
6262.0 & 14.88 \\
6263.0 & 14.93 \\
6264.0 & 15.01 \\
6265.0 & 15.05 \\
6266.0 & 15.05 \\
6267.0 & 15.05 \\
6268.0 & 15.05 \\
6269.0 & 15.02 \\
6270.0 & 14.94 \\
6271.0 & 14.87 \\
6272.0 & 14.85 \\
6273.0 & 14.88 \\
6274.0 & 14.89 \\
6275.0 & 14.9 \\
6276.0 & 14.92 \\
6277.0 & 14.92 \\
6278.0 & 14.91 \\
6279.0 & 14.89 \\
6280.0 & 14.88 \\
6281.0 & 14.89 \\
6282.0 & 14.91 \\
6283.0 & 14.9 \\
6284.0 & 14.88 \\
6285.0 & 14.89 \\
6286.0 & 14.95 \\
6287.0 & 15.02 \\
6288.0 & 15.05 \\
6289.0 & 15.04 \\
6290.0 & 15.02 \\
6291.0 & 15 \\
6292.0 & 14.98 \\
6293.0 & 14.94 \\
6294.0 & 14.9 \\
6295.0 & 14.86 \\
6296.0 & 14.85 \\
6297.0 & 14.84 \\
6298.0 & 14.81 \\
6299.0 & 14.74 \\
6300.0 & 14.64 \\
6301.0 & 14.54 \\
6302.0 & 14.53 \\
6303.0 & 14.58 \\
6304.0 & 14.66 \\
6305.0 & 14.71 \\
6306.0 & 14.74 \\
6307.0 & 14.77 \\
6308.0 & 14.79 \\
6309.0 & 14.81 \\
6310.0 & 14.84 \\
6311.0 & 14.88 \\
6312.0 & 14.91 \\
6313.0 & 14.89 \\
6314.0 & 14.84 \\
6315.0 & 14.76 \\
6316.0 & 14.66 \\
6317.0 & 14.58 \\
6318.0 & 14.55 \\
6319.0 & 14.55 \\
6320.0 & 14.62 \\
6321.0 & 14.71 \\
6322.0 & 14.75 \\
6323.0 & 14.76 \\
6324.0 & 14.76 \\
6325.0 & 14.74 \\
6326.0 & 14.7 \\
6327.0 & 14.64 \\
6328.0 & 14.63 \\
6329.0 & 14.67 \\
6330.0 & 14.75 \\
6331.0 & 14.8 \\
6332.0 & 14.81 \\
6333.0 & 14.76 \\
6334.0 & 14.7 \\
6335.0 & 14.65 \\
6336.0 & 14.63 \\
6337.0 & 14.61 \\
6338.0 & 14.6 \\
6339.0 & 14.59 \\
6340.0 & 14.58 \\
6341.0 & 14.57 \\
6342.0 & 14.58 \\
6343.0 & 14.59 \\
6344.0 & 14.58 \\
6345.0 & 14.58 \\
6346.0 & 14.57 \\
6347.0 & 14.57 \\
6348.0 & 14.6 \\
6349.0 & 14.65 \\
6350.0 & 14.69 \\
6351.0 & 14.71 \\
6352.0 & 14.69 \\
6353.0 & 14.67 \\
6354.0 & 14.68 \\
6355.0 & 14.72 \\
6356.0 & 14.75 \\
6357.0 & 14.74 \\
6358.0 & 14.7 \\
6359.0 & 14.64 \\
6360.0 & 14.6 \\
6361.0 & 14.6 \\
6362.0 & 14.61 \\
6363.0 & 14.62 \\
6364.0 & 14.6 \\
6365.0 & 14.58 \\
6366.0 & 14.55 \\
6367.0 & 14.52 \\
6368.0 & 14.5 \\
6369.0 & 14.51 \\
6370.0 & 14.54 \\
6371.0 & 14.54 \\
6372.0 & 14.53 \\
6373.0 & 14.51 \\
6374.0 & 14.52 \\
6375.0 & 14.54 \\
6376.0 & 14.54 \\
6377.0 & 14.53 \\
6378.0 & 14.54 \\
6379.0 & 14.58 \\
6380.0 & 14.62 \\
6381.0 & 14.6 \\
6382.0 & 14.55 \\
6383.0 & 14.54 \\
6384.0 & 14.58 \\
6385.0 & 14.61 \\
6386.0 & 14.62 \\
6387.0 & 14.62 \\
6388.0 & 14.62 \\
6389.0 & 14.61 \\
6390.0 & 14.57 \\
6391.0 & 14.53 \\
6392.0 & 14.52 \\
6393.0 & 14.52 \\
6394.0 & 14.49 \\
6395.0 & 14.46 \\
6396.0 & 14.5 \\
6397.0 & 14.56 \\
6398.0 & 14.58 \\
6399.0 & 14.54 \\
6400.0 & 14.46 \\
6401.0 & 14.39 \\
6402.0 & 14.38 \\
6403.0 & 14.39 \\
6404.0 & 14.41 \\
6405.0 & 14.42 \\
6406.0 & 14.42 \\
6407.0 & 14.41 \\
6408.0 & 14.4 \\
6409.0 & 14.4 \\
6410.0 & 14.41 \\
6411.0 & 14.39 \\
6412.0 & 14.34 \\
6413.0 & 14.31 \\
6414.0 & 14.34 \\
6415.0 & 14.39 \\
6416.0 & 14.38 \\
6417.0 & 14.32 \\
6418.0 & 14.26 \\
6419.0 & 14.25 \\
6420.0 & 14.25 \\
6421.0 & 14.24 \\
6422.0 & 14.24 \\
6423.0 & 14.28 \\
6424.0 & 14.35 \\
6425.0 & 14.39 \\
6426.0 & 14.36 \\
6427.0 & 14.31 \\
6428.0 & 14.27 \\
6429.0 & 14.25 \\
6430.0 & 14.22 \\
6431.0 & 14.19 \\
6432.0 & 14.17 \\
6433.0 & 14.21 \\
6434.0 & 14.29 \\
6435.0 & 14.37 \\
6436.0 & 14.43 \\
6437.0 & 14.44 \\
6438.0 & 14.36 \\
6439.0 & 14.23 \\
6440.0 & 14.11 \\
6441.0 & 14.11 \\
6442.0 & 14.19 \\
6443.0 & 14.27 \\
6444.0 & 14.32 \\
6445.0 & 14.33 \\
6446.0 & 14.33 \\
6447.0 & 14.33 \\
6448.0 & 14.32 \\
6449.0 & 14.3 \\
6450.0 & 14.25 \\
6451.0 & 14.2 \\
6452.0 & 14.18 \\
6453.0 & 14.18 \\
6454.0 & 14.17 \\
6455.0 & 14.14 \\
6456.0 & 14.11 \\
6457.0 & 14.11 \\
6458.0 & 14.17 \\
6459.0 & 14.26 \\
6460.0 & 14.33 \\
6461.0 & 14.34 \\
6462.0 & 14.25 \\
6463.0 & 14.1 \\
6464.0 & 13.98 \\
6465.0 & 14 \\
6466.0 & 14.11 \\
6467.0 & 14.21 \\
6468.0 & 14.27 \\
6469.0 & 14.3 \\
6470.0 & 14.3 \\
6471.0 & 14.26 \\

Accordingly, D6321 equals 0.1 Ang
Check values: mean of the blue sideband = 15.2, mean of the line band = 14.7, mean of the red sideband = 14.6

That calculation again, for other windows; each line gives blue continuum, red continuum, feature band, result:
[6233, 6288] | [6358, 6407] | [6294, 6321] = 0.09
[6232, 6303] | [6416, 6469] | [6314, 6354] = 0.00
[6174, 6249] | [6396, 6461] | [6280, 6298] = -0.10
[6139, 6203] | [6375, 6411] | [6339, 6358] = 0.02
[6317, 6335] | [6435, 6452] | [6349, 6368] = -0.08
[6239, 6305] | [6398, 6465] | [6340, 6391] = -0.19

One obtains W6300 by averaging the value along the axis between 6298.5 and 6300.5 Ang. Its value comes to 14.7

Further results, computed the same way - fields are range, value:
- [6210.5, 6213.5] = 15.1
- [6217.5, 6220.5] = 15.2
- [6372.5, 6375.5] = 14.5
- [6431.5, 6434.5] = 14.2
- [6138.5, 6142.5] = 15.2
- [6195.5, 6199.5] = 15.3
